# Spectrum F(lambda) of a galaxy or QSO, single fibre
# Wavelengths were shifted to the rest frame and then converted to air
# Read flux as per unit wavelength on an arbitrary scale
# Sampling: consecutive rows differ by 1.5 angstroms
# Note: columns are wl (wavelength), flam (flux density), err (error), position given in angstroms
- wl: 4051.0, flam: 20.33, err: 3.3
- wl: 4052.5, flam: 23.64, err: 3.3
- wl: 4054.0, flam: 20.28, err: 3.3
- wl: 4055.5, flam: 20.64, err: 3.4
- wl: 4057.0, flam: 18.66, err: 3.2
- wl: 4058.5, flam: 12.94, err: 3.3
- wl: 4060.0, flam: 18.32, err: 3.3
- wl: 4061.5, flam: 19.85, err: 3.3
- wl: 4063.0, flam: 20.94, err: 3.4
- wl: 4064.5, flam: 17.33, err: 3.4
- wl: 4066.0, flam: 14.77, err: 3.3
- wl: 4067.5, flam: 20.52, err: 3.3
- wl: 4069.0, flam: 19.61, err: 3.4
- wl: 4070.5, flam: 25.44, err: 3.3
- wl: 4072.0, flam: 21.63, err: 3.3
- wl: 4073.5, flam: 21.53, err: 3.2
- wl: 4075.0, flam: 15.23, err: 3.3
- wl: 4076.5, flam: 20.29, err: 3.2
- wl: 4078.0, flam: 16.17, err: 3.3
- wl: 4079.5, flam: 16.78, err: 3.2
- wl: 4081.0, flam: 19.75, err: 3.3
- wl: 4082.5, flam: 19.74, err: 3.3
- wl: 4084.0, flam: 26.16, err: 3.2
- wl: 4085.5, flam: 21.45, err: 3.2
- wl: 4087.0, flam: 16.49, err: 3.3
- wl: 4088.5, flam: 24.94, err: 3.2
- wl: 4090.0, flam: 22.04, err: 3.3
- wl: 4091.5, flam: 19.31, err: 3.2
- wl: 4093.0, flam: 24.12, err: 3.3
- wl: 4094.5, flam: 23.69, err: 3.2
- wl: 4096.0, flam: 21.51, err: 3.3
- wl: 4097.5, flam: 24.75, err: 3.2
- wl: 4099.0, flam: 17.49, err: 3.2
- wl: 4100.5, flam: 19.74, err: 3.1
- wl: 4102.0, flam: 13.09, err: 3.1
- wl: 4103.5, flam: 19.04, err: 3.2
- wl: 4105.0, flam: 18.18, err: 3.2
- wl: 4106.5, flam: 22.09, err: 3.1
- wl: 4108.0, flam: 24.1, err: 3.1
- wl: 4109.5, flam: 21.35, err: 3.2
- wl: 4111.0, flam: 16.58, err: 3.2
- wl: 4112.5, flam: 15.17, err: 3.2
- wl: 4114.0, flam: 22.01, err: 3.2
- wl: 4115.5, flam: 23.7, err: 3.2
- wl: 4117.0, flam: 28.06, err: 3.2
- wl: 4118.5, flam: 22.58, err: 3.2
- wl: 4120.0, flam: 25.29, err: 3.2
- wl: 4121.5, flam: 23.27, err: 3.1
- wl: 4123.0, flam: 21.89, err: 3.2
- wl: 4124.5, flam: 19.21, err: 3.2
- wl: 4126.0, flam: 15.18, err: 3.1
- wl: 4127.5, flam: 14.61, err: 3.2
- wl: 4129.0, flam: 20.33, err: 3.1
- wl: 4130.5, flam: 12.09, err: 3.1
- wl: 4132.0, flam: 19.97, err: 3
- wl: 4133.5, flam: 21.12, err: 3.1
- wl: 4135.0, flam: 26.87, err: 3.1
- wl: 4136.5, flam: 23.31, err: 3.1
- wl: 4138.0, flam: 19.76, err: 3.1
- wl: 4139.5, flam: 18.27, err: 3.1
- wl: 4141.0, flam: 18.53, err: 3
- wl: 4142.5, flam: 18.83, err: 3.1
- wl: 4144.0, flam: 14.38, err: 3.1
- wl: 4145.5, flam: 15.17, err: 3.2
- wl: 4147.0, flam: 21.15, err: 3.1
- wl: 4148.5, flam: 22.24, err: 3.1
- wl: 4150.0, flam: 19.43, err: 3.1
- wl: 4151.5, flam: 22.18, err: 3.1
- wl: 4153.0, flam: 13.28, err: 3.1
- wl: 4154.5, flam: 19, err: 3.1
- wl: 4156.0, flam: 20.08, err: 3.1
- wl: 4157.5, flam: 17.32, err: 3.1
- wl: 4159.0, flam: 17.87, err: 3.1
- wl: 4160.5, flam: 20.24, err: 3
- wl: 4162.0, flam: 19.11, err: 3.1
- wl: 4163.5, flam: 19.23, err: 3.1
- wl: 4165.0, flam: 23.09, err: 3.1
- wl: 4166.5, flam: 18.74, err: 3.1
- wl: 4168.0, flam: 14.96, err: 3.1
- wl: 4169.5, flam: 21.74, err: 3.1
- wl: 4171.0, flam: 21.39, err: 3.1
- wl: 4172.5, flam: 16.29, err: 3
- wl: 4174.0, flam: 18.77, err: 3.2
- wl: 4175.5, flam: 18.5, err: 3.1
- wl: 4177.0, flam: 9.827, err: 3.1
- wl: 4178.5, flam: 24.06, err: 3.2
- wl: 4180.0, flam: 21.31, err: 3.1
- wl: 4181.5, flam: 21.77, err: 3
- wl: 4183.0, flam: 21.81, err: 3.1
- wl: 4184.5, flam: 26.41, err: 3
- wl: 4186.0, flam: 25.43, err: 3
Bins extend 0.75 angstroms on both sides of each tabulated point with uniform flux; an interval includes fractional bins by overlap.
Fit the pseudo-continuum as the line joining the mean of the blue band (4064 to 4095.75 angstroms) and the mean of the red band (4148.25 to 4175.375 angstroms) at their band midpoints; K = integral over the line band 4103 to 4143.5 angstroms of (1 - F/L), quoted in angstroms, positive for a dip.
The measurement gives -1.43 angstroms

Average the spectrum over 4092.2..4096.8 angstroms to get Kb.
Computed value 23.1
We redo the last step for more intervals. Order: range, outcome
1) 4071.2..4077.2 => 19.7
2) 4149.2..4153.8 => 18.3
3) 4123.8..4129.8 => 17.3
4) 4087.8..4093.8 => 22.6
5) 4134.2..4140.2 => 22.1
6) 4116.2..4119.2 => 25.3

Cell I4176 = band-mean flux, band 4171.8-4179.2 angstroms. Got 17.5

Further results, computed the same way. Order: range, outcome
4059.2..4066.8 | 18.2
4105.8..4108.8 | 23.1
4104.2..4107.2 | 20.1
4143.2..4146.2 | 14.8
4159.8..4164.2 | 19.5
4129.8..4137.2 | 20.7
